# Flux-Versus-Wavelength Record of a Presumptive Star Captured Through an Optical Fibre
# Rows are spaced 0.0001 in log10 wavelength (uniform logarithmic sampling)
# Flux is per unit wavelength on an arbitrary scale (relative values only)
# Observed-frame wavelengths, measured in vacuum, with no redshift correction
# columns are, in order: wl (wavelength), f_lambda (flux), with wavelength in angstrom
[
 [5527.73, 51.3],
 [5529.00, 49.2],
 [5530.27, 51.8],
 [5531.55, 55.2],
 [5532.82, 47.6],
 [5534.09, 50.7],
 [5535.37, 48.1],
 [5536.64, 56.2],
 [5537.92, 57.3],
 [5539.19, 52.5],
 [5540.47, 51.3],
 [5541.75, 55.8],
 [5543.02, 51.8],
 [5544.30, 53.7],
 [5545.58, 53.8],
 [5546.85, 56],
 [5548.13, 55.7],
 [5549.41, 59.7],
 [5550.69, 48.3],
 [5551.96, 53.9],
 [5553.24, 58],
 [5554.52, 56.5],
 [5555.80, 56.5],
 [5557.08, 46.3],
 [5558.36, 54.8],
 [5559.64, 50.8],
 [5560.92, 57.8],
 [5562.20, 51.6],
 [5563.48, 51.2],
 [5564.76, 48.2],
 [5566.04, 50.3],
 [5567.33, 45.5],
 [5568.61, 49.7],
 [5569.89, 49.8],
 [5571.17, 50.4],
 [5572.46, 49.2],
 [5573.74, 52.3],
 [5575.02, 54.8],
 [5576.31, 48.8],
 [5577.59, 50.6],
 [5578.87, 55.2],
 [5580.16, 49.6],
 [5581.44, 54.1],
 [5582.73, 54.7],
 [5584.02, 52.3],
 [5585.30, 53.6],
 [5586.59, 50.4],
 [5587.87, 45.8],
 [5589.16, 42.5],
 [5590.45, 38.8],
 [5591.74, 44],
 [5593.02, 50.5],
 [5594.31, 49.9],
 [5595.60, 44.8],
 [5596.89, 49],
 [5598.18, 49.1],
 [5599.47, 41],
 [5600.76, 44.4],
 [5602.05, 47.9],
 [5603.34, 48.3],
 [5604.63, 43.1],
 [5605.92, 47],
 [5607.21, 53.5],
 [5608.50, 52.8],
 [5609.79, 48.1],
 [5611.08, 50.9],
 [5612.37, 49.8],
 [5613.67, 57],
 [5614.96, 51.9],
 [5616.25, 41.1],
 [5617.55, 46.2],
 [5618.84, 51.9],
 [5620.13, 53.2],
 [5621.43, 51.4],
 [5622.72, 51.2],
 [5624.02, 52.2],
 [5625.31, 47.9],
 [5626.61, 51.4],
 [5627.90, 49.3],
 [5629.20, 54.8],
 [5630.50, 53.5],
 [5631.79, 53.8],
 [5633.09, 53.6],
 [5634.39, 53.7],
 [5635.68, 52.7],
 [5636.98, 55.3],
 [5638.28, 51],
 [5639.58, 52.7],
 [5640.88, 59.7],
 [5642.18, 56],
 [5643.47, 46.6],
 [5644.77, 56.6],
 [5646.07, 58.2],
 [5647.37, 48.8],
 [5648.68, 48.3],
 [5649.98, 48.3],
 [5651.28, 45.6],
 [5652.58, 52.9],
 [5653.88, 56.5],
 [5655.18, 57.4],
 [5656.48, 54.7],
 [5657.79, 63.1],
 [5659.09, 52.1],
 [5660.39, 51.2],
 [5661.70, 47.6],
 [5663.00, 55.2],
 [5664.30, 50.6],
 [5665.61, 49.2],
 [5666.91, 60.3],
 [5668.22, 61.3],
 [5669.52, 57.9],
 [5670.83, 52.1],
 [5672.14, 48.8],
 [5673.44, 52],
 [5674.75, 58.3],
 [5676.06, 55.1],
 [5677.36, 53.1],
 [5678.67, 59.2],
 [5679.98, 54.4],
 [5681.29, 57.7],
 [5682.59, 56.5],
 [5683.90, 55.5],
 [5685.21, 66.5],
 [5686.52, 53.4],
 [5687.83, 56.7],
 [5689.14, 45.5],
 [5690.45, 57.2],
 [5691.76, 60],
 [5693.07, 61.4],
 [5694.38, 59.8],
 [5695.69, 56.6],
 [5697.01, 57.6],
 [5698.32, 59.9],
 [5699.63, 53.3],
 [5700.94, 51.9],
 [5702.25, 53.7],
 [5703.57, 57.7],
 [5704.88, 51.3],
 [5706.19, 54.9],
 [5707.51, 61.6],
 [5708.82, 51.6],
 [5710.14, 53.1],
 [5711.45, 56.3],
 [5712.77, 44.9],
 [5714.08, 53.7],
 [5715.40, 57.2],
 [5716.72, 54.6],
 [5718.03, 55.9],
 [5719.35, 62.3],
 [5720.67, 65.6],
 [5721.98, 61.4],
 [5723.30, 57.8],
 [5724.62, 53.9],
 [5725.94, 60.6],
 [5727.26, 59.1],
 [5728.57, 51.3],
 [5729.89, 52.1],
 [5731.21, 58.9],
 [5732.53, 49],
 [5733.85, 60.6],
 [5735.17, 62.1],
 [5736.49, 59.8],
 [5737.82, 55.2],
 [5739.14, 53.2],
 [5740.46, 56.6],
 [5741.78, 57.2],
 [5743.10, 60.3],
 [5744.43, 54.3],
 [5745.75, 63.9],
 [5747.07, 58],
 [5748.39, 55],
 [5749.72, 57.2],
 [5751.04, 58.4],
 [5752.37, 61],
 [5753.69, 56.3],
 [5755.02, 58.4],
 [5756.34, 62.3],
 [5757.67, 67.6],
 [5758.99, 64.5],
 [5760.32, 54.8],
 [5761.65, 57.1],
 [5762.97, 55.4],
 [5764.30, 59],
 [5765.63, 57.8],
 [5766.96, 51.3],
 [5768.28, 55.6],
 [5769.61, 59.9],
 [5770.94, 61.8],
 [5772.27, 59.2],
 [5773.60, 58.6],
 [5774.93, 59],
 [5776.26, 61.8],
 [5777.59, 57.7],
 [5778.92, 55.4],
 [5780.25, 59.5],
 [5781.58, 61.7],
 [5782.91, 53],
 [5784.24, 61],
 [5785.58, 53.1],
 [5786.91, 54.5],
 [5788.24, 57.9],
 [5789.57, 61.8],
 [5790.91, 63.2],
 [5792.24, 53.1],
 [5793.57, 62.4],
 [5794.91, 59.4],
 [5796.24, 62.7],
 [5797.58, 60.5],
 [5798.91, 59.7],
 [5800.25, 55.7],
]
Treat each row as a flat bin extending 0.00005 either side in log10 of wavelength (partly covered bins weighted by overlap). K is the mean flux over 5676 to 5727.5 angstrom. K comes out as 56.5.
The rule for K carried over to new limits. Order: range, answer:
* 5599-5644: 50.8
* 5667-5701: 56.4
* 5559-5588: 51.3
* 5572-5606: 48.6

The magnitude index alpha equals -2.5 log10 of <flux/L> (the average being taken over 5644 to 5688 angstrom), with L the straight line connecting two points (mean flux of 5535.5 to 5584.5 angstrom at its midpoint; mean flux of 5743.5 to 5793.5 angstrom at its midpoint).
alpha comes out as 0.02 mag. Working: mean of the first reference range 52.7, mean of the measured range 54.5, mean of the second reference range 58.4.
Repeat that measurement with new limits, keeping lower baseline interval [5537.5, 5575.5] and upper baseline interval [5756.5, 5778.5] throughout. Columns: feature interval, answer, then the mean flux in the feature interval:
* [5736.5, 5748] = 0.01 mag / 57.4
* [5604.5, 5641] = 0.07 mag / 51.4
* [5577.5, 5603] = 0.11 mag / 48.3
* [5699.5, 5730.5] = 0.03 mag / 55.7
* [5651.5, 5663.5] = 0.03 mag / 54.2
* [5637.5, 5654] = 0.06 mag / 52.3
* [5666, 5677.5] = 0.01 mag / 55.4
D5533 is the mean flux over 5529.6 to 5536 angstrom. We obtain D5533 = 50.7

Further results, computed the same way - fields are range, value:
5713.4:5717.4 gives 55.2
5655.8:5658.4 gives 58.7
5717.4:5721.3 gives 61.2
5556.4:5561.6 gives 52.5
